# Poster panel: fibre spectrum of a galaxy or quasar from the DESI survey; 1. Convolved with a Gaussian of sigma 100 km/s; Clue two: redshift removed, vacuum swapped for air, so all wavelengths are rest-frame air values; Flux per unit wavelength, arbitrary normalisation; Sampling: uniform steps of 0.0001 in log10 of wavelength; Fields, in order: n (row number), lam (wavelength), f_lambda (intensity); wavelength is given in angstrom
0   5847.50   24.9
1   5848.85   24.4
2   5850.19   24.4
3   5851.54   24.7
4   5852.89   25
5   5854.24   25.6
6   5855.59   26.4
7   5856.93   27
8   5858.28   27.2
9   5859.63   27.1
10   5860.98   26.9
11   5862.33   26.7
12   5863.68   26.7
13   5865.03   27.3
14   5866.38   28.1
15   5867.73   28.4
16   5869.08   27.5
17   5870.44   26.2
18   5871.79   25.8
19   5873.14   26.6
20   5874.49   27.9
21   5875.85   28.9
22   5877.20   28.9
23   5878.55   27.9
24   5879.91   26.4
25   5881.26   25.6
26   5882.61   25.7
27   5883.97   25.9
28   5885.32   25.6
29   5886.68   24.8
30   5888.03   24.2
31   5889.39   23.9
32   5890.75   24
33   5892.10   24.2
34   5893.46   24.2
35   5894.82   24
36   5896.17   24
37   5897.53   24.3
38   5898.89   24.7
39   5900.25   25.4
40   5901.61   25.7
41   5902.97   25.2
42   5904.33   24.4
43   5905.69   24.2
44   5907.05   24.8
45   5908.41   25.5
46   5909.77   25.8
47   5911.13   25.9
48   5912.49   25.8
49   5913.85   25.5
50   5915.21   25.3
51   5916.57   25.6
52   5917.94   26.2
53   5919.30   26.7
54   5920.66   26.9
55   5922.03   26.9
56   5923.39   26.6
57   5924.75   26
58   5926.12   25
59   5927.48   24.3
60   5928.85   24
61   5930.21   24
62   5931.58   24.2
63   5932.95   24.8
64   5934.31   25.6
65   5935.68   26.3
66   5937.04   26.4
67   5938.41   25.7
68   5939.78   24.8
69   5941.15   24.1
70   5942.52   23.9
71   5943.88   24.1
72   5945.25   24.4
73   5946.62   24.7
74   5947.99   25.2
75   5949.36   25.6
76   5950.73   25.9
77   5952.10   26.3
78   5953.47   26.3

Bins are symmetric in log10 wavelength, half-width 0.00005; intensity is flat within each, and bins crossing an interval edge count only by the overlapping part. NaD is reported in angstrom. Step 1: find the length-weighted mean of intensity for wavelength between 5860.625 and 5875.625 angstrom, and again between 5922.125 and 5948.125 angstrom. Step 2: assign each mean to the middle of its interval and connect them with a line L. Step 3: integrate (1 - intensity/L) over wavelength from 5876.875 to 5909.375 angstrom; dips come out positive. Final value 1.53 angstrom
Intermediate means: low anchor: 27.1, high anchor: 25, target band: 25.1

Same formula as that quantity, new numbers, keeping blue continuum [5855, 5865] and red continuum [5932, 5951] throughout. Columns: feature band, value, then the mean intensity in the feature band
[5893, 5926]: 0.5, 25.4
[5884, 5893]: 0.6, 24.6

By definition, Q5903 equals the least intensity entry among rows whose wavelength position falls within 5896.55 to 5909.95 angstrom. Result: 24.2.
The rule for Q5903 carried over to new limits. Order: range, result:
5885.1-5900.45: 23.9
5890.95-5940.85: 24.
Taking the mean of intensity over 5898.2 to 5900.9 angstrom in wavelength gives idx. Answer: 25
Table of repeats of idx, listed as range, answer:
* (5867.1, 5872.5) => 26.9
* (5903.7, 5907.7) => 24.5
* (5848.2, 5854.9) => 24.8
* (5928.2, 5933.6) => 24.2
